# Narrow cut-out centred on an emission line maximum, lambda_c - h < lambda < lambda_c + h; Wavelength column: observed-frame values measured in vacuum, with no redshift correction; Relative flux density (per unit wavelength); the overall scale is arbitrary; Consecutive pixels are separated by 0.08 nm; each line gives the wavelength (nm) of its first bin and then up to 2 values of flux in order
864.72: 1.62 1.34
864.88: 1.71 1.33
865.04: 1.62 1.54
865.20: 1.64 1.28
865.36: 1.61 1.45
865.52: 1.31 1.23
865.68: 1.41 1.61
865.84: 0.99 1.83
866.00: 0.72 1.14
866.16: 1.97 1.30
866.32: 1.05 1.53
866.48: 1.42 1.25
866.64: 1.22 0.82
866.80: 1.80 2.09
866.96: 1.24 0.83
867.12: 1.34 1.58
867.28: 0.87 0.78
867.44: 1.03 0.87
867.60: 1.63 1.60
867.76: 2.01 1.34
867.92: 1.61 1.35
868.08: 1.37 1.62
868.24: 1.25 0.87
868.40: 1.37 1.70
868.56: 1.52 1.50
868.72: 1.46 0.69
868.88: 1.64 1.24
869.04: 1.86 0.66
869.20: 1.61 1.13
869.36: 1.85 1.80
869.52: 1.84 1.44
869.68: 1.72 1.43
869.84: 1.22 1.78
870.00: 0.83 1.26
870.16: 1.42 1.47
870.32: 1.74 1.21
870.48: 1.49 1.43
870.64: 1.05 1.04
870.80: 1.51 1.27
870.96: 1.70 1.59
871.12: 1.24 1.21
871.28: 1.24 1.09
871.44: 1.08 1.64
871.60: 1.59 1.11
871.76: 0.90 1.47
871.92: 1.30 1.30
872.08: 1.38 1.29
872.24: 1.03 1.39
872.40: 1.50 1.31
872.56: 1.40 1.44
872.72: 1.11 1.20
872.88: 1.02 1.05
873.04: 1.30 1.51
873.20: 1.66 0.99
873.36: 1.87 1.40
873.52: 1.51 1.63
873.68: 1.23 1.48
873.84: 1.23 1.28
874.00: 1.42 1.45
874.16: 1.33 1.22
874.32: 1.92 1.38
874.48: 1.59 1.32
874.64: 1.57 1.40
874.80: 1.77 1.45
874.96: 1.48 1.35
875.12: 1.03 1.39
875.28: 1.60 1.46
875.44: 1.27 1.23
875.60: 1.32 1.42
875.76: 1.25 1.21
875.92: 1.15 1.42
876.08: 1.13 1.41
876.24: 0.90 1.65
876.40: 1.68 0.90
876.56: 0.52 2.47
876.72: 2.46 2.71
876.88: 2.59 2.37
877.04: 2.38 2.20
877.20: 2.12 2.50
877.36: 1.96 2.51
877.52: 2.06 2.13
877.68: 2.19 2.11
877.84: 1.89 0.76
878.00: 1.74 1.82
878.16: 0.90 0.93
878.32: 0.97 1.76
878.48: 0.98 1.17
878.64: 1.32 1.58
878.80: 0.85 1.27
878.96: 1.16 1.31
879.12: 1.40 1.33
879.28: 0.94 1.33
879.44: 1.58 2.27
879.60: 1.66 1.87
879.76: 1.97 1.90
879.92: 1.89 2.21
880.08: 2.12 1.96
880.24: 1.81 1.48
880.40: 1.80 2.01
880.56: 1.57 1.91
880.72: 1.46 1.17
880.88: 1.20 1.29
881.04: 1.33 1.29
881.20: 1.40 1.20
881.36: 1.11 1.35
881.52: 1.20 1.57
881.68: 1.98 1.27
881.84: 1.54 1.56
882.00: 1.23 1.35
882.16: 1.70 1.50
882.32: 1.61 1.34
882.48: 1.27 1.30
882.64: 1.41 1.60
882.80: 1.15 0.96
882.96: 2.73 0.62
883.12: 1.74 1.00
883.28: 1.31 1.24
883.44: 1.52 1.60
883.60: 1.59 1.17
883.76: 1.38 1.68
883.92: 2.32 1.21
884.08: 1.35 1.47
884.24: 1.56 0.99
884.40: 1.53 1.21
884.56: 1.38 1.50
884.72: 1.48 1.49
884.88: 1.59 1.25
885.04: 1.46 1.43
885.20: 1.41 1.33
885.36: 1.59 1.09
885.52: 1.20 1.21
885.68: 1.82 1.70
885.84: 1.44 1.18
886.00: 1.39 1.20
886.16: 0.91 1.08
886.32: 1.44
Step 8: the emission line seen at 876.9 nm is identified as H-alpha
